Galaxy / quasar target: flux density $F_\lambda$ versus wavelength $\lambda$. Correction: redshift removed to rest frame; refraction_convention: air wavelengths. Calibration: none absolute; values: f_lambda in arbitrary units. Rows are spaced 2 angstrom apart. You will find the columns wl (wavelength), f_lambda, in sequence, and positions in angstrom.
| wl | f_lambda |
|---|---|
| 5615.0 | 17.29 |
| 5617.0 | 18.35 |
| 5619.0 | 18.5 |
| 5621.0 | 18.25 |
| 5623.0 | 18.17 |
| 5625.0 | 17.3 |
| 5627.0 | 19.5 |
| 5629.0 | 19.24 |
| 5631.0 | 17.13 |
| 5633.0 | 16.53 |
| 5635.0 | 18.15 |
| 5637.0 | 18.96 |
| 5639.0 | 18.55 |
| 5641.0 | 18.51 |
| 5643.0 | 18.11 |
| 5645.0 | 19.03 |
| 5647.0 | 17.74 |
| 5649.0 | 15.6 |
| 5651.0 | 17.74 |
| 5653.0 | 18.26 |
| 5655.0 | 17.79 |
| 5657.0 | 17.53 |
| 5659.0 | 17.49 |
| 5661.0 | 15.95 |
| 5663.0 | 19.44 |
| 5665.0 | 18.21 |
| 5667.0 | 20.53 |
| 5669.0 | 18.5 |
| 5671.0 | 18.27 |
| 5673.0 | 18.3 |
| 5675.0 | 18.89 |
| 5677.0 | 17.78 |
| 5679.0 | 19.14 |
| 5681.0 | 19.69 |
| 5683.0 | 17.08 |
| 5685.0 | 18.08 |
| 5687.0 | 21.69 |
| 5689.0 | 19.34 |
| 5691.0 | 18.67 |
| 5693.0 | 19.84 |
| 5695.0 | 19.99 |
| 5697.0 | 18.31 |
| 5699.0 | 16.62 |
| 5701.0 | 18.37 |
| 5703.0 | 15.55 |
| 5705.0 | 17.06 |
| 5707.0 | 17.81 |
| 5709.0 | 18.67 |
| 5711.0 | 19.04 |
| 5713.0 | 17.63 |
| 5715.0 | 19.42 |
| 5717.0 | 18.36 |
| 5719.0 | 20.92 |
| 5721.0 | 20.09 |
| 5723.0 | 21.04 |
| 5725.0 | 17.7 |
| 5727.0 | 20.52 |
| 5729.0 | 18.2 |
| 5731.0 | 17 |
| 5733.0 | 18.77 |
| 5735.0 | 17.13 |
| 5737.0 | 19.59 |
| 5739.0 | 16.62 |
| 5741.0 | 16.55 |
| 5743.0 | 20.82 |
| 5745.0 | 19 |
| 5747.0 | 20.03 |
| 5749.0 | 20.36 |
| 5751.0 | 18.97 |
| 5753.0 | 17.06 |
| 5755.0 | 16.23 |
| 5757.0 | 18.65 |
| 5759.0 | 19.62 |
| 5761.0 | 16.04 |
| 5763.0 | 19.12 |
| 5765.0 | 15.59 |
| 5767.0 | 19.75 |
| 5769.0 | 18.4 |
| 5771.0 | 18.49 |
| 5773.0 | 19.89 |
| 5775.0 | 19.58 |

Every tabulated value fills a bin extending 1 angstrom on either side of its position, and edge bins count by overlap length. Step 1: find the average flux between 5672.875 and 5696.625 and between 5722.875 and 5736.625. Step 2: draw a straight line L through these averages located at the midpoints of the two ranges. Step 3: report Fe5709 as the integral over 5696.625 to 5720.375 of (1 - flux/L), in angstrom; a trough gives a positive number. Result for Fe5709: 0.7 angstrom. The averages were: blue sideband 19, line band 18.2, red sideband 18.5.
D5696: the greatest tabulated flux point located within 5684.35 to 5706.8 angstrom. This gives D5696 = 21.69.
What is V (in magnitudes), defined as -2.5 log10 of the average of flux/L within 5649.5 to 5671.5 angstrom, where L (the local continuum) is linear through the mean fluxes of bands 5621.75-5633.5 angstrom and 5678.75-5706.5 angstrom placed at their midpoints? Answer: 0.011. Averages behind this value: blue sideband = 18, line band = 18.1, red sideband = 18.5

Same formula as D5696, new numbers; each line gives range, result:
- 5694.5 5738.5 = 21.04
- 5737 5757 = 20.82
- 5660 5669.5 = 20.53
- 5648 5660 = 18.26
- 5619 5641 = 19.5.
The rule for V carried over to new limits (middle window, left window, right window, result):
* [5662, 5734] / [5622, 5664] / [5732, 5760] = -0.03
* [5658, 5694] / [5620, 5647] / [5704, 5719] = -0.02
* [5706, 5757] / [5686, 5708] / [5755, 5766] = -0.04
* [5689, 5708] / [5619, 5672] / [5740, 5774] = 0.01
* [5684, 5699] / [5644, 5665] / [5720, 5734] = -0.05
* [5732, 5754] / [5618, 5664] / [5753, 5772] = -0.04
